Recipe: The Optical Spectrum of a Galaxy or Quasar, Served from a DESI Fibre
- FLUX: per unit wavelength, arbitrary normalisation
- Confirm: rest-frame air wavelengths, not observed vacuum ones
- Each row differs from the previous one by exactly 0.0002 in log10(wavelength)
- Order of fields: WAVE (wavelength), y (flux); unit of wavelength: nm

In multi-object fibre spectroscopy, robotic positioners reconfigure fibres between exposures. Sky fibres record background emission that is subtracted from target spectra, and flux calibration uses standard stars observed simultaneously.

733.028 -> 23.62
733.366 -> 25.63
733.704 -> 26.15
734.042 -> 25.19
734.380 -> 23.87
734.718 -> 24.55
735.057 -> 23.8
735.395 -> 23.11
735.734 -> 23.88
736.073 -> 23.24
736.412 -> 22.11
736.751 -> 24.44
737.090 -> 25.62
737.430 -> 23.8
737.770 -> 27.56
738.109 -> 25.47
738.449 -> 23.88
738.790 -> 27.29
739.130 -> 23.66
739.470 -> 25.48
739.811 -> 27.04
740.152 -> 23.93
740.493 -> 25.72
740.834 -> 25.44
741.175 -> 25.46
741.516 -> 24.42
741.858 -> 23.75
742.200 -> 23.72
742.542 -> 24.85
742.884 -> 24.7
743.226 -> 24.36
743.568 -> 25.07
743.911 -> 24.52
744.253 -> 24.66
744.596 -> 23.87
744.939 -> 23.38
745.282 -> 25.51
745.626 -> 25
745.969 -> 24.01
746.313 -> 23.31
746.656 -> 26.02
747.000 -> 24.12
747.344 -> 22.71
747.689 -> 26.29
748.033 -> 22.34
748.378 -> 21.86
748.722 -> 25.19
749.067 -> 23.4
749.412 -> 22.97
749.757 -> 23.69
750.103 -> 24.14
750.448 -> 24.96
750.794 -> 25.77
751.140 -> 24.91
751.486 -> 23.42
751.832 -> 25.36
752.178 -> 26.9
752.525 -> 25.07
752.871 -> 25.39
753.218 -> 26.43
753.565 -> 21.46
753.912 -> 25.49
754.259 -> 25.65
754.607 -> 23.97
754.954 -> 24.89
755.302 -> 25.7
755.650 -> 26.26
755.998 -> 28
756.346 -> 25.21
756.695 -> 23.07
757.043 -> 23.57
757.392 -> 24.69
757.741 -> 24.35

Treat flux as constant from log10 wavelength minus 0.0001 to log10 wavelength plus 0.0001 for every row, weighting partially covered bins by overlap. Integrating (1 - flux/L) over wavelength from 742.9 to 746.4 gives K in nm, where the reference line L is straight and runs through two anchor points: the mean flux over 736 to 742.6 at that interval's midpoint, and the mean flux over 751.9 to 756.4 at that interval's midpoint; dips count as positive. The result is 0.09 nm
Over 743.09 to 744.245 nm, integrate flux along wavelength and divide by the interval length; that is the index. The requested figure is 24.7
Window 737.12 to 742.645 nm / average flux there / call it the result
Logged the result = 25.1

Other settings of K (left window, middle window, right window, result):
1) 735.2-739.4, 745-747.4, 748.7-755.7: 0.03 nm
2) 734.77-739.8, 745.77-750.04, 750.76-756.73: 0.20 nm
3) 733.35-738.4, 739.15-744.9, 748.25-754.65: -0.05 nm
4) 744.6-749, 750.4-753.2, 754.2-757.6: -0.07 nm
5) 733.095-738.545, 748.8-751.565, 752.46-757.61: 0.07 nm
